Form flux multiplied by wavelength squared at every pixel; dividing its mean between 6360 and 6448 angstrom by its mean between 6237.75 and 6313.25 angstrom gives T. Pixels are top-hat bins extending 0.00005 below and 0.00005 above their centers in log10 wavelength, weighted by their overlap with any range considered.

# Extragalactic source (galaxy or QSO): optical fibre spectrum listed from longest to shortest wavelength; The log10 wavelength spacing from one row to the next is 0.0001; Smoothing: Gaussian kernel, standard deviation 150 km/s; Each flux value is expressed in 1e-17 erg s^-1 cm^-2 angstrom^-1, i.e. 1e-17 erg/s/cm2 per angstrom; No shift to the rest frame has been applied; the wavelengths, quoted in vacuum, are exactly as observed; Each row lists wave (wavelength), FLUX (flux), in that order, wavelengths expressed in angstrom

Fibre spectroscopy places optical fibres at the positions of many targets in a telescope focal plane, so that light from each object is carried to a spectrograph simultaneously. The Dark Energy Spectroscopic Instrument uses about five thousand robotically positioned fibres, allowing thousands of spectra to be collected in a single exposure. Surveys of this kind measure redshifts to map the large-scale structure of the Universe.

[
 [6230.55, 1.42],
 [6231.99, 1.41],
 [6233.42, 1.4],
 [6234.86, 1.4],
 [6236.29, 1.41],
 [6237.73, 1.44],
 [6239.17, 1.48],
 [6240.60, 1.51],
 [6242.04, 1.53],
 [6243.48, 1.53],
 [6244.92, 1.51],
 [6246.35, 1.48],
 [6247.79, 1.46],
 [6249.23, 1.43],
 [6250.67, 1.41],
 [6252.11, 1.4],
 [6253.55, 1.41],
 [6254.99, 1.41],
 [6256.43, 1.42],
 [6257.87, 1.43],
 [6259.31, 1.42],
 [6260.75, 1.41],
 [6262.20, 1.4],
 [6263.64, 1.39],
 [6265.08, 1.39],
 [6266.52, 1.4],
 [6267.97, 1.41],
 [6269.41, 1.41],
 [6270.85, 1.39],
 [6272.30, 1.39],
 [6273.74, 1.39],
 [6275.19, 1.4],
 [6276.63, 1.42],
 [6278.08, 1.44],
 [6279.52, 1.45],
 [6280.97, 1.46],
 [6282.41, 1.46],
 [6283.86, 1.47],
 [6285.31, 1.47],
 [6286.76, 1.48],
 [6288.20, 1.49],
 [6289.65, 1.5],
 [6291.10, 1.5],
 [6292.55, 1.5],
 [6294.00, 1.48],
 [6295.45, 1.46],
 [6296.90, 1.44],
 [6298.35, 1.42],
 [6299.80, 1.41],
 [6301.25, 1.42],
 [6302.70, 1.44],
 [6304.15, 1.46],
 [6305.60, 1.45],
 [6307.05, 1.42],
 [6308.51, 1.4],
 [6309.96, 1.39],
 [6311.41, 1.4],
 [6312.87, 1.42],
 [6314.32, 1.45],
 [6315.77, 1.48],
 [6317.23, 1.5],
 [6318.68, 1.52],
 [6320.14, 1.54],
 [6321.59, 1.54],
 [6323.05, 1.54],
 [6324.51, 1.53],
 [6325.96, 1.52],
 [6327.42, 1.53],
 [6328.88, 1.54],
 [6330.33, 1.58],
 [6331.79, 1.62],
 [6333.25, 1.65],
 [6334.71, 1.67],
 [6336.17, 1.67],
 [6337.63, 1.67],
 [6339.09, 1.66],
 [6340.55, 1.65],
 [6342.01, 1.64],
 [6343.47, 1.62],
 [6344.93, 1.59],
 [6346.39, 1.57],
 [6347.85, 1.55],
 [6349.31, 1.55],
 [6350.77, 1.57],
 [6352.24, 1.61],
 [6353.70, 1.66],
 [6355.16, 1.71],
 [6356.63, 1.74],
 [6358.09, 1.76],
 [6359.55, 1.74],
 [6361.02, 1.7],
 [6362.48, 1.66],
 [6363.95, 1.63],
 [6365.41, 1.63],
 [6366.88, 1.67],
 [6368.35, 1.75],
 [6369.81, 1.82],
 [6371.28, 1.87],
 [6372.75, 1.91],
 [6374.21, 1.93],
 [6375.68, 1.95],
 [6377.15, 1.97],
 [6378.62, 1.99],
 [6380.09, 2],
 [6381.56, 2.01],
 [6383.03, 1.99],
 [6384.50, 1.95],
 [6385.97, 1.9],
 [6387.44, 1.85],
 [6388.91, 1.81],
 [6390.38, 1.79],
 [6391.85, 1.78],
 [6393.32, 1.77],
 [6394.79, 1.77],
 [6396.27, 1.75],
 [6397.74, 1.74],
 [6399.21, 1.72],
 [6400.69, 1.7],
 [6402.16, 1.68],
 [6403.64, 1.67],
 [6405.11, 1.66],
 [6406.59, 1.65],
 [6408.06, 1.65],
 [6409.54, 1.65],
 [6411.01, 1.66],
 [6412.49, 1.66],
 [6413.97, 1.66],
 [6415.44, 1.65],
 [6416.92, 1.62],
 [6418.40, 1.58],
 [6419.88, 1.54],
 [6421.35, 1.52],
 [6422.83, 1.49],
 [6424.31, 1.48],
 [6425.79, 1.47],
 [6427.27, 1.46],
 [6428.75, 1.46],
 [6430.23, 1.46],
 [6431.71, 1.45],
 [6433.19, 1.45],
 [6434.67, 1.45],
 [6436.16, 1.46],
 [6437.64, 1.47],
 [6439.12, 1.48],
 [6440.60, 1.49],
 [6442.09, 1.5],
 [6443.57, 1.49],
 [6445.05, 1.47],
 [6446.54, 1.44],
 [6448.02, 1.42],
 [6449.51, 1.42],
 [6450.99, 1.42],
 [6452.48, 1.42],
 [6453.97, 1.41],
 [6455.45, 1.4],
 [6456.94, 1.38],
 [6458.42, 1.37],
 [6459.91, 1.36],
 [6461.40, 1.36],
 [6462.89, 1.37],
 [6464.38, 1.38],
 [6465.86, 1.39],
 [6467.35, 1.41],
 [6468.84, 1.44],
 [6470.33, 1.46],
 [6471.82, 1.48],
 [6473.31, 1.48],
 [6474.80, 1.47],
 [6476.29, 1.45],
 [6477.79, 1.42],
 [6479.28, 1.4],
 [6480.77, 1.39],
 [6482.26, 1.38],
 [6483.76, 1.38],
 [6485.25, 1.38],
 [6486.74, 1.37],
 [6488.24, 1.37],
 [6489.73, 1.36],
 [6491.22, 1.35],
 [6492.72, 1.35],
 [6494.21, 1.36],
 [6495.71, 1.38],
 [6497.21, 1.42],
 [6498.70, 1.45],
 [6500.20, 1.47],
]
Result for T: 1.21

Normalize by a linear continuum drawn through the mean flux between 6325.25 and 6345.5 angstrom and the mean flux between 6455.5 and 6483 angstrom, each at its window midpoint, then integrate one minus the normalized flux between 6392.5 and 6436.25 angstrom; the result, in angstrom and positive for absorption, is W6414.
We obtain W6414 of -3.1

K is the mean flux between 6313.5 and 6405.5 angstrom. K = 1.7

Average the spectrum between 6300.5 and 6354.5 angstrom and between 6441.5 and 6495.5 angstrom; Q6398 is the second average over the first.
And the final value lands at 0.91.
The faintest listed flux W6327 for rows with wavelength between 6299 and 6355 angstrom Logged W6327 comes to 1.39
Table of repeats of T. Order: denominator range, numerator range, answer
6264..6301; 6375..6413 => 1.29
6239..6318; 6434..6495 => 1.04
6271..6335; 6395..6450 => 1.10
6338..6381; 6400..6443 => 0.92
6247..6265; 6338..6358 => 1.19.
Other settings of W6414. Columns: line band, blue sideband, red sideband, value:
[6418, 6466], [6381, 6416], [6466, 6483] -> 3.8 angstrom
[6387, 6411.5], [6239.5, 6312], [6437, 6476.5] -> -4.9 angstrom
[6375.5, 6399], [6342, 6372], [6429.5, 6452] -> -4.1 angstrom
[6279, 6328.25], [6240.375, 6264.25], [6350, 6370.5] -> 2.8 angstrom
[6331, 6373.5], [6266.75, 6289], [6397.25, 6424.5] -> -3.5 angstrom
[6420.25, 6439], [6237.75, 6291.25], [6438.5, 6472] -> -0.6 angstrom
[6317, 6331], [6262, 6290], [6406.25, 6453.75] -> -0.8 angstrom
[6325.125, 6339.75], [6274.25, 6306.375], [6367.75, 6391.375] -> 0.5 angstrom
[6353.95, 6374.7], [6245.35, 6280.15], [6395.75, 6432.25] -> -2.8 angstrom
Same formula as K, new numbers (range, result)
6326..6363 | 1.63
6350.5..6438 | 1.7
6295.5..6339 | 1.51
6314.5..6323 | 1.51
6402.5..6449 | 1.53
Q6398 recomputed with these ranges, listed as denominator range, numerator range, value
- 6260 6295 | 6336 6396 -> 1.22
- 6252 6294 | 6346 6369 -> 1.16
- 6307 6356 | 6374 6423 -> 1.13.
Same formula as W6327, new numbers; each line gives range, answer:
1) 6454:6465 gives 1.36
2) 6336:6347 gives 1.57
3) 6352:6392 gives 1.61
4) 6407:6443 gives 1.45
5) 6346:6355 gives 1.55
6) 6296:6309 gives 1.4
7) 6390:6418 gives 1.62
